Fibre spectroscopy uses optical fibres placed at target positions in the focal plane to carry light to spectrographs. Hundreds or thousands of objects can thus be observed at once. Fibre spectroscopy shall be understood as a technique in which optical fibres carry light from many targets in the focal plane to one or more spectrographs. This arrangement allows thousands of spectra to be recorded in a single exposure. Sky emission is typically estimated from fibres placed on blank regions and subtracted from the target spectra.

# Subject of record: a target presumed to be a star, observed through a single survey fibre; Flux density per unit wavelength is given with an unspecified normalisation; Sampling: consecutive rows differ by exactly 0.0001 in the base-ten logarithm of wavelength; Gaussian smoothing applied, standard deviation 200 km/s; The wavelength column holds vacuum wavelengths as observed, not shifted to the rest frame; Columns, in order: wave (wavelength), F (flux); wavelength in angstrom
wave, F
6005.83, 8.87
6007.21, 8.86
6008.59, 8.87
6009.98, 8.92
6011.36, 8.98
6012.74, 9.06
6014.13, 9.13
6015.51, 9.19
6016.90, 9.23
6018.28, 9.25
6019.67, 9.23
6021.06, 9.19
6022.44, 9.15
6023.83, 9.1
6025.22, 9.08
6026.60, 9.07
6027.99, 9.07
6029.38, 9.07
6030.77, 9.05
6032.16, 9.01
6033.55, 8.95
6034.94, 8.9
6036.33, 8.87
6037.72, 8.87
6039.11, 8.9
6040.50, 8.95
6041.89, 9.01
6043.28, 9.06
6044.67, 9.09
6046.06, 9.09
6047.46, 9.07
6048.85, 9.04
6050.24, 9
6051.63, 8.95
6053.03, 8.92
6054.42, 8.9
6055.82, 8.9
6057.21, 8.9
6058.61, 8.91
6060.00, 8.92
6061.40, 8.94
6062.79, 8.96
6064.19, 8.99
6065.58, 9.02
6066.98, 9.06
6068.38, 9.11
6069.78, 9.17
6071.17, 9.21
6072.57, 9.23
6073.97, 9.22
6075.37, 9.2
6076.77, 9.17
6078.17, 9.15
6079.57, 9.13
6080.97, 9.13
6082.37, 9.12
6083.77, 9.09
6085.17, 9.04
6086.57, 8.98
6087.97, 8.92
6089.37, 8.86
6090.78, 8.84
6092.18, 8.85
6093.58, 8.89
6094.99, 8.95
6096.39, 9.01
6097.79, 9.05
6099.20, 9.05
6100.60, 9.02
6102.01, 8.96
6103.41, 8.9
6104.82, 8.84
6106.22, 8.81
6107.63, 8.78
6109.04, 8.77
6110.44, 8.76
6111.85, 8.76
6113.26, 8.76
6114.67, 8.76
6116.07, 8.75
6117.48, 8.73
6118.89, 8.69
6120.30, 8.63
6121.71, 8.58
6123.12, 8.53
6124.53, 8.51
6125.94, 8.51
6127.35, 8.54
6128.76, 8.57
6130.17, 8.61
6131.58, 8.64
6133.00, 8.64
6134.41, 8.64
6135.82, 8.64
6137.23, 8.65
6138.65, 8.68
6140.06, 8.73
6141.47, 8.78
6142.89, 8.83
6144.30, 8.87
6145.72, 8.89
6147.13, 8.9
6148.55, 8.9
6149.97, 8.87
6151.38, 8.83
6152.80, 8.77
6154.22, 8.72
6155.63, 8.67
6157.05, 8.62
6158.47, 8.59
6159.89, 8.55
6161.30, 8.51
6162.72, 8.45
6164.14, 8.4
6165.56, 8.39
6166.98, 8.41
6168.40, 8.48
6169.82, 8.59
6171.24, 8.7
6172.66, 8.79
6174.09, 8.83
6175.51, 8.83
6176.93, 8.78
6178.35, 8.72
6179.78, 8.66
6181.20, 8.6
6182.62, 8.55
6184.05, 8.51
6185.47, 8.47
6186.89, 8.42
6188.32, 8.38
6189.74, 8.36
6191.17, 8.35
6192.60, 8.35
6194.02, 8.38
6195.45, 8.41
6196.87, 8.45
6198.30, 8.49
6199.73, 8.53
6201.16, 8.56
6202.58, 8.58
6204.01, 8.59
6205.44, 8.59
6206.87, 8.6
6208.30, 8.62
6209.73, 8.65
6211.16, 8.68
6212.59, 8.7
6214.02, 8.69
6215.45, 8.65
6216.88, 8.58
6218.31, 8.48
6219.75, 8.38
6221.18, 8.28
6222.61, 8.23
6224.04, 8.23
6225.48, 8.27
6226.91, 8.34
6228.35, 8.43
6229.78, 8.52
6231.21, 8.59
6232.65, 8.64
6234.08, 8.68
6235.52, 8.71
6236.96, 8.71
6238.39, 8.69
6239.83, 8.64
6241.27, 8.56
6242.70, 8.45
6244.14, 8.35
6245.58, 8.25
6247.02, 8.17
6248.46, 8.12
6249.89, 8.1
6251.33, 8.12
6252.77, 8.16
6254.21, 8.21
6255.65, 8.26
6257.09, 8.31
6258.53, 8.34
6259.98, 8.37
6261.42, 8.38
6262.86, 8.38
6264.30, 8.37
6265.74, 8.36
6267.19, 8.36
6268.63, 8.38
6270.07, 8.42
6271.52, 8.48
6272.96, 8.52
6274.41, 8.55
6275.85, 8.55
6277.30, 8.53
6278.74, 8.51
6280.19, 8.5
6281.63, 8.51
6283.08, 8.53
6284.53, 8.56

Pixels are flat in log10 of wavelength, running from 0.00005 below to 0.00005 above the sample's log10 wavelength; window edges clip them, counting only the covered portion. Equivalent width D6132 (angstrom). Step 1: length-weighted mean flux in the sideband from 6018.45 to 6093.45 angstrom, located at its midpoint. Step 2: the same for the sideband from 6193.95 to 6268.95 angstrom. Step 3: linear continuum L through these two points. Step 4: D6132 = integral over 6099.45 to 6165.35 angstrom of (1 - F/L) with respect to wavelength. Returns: 0.5 angstrom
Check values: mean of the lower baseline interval 9.03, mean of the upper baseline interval 8.45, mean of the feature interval 8.71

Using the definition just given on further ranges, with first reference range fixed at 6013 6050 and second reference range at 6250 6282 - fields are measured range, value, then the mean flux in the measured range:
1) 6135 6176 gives 0.09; 8.68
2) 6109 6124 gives 0.20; 8.7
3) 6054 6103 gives -0.55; 9.02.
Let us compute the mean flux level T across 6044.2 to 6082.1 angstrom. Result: 9.05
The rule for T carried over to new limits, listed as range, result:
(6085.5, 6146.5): 8.77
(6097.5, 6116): 8.86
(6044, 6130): 8.92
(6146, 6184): 8.66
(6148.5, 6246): 8.55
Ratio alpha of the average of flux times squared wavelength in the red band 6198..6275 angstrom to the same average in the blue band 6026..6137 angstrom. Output 1.00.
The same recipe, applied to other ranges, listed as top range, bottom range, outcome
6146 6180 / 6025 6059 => 1.00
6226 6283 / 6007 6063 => 1.00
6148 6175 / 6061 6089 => 0.98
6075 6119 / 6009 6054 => 1.01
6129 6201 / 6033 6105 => 0.99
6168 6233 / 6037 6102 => 0.99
